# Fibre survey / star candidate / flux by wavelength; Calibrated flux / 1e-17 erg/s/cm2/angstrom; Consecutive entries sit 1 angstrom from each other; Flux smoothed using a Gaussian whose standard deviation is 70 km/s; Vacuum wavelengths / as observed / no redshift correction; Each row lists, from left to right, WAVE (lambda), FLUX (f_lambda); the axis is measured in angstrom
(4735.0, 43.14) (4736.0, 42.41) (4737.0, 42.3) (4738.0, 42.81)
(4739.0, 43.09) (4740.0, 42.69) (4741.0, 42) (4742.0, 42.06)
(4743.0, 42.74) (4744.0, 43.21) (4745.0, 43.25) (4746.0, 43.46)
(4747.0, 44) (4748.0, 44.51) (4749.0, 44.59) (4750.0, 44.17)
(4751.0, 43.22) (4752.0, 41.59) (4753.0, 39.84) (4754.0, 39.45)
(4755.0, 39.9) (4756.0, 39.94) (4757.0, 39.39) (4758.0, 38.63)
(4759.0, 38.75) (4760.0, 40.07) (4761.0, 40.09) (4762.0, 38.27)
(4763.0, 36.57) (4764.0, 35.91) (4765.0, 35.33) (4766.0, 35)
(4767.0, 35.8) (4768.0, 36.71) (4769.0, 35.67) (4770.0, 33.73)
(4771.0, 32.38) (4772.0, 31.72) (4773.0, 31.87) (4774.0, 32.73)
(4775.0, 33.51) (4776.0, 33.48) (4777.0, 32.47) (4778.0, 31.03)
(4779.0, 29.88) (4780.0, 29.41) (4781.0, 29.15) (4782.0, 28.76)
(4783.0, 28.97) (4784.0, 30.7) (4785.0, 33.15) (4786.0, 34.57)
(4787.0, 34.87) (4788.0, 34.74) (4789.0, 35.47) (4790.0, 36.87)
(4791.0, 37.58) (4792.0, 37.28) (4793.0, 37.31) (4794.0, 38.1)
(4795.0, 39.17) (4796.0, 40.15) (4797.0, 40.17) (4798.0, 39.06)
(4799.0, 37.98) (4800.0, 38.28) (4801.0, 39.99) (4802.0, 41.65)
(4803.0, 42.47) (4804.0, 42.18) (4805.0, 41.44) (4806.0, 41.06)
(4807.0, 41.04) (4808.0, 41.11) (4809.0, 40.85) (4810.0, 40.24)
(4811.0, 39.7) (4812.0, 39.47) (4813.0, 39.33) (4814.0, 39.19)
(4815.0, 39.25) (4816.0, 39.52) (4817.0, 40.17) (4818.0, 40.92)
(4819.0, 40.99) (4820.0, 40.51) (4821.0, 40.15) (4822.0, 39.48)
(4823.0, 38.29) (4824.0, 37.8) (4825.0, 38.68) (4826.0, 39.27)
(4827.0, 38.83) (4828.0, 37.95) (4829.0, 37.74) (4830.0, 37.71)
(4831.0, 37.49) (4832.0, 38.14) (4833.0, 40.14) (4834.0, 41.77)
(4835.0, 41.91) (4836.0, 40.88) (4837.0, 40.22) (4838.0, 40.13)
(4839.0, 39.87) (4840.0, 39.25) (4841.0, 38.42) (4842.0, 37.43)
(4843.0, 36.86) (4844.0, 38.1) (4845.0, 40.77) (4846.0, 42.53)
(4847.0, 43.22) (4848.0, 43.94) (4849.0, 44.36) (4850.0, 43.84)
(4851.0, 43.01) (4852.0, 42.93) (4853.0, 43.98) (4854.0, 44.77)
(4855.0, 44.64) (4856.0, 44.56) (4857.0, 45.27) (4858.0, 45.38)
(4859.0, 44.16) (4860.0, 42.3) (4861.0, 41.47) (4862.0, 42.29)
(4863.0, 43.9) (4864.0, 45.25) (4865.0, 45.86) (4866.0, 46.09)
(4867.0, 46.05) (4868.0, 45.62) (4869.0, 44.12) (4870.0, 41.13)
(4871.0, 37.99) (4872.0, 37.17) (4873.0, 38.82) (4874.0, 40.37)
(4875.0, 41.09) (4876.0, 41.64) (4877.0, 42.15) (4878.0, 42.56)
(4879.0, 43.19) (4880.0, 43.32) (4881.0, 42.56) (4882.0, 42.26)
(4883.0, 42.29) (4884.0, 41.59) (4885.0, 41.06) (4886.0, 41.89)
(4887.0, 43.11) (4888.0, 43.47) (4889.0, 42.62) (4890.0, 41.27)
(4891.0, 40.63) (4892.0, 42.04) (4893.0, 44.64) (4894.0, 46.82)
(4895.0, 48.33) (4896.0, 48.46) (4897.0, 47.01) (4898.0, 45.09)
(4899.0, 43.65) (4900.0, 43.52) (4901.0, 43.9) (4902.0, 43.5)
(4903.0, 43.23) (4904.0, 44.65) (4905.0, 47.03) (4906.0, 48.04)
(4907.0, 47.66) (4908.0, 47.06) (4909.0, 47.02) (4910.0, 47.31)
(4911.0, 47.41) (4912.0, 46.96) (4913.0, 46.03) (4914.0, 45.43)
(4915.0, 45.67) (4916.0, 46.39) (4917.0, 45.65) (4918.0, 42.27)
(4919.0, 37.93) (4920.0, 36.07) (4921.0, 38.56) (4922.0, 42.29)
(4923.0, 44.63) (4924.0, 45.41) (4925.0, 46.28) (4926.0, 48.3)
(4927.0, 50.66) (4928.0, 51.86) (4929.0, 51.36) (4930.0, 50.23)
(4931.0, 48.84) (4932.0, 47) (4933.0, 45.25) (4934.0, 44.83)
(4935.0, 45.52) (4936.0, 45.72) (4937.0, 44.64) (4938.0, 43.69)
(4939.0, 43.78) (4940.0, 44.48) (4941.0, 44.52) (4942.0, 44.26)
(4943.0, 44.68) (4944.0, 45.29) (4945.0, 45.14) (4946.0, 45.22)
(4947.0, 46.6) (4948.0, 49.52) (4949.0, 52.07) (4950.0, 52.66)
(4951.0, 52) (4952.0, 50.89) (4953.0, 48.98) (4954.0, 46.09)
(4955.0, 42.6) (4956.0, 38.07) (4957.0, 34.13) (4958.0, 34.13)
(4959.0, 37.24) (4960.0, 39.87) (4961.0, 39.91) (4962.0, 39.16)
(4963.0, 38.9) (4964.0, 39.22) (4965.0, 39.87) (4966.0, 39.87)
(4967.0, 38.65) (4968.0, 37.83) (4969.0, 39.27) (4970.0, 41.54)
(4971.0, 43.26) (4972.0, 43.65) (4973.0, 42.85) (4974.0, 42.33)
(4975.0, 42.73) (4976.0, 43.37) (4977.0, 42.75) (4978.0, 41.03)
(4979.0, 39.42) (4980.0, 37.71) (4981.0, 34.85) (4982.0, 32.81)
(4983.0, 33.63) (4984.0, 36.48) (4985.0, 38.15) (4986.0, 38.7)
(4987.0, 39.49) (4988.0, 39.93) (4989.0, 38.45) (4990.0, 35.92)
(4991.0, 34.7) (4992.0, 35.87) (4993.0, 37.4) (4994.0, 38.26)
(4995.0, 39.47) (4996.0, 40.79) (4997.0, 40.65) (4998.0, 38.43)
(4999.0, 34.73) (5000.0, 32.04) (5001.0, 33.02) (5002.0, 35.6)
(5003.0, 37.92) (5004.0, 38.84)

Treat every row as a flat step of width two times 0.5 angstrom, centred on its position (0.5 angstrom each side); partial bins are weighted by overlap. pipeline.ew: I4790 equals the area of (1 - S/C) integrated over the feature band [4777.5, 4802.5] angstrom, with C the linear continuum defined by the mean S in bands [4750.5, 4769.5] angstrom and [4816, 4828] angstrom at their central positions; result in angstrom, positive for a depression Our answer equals 2.30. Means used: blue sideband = 38.4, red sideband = 39.5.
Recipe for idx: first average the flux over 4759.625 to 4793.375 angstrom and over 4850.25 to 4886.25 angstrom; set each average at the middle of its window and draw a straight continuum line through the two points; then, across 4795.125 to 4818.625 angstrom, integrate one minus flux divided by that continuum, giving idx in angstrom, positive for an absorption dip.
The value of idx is -2.0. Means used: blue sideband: 34.1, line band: 40.2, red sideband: 42.9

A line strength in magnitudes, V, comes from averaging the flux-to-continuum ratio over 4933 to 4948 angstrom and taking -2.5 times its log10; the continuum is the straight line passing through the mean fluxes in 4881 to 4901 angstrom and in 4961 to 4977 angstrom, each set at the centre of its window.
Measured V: -0.08 mag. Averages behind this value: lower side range 43.6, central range 45.1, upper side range 40.9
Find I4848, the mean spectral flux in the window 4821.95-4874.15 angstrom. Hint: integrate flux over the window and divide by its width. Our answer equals 41.4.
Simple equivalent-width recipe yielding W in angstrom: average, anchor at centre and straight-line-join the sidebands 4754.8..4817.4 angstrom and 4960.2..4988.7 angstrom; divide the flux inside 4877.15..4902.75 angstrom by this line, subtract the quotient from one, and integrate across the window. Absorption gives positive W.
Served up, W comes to -3.5 angstrom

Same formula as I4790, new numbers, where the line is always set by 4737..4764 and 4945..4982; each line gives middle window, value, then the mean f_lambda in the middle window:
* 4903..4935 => -3.01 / 45.9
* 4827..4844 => 1.05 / 39.1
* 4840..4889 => -0.80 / 42.4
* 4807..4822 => 0.54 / 40.1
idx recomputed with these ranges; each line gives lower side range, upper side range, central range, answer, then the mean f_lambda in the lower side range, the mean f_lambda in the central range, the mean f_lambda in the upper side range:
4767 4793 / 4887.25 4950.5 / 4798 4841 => -3.68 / 33.2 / 39.8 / 45.5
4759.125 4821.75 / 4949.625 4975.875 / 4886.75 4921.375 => -3.87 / 36.9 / 44.6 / 41.7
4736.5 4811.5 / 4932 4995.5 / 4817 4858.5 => -1.63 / 38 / 40.8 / 41.6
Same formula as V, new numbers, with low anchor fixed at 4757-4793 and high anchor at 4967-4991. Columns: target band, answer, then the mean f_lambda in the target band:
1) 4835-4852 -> -0.14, 40.9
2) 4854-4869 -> -0.22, 44.5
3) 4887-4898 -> -0.19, 44.5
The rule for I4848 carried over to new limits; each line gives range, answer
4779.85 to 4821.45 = 38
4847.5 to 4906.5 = 43.5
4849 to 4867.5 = 44.2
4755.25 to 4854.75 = 38.1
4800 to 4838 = 39.9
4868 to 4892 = 41.7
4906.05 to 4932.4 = 46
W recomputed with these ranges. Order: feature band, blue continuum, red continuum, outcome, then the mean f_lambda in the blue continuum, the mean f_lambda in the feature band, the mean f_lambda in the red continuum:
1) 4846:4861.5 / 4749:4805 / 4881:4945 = -0.95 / 36.6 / 43.8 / 44.9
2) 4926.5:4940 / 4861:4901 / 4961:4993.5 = -2.03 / 43.1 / 47.1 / 39.1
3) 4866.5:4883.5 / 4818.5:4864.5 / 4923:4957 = 0.43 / 41.1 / 41.9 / 46.6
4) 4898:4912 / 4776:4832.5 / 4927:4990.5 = -1.65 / 37.6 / 45.7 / 42.6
